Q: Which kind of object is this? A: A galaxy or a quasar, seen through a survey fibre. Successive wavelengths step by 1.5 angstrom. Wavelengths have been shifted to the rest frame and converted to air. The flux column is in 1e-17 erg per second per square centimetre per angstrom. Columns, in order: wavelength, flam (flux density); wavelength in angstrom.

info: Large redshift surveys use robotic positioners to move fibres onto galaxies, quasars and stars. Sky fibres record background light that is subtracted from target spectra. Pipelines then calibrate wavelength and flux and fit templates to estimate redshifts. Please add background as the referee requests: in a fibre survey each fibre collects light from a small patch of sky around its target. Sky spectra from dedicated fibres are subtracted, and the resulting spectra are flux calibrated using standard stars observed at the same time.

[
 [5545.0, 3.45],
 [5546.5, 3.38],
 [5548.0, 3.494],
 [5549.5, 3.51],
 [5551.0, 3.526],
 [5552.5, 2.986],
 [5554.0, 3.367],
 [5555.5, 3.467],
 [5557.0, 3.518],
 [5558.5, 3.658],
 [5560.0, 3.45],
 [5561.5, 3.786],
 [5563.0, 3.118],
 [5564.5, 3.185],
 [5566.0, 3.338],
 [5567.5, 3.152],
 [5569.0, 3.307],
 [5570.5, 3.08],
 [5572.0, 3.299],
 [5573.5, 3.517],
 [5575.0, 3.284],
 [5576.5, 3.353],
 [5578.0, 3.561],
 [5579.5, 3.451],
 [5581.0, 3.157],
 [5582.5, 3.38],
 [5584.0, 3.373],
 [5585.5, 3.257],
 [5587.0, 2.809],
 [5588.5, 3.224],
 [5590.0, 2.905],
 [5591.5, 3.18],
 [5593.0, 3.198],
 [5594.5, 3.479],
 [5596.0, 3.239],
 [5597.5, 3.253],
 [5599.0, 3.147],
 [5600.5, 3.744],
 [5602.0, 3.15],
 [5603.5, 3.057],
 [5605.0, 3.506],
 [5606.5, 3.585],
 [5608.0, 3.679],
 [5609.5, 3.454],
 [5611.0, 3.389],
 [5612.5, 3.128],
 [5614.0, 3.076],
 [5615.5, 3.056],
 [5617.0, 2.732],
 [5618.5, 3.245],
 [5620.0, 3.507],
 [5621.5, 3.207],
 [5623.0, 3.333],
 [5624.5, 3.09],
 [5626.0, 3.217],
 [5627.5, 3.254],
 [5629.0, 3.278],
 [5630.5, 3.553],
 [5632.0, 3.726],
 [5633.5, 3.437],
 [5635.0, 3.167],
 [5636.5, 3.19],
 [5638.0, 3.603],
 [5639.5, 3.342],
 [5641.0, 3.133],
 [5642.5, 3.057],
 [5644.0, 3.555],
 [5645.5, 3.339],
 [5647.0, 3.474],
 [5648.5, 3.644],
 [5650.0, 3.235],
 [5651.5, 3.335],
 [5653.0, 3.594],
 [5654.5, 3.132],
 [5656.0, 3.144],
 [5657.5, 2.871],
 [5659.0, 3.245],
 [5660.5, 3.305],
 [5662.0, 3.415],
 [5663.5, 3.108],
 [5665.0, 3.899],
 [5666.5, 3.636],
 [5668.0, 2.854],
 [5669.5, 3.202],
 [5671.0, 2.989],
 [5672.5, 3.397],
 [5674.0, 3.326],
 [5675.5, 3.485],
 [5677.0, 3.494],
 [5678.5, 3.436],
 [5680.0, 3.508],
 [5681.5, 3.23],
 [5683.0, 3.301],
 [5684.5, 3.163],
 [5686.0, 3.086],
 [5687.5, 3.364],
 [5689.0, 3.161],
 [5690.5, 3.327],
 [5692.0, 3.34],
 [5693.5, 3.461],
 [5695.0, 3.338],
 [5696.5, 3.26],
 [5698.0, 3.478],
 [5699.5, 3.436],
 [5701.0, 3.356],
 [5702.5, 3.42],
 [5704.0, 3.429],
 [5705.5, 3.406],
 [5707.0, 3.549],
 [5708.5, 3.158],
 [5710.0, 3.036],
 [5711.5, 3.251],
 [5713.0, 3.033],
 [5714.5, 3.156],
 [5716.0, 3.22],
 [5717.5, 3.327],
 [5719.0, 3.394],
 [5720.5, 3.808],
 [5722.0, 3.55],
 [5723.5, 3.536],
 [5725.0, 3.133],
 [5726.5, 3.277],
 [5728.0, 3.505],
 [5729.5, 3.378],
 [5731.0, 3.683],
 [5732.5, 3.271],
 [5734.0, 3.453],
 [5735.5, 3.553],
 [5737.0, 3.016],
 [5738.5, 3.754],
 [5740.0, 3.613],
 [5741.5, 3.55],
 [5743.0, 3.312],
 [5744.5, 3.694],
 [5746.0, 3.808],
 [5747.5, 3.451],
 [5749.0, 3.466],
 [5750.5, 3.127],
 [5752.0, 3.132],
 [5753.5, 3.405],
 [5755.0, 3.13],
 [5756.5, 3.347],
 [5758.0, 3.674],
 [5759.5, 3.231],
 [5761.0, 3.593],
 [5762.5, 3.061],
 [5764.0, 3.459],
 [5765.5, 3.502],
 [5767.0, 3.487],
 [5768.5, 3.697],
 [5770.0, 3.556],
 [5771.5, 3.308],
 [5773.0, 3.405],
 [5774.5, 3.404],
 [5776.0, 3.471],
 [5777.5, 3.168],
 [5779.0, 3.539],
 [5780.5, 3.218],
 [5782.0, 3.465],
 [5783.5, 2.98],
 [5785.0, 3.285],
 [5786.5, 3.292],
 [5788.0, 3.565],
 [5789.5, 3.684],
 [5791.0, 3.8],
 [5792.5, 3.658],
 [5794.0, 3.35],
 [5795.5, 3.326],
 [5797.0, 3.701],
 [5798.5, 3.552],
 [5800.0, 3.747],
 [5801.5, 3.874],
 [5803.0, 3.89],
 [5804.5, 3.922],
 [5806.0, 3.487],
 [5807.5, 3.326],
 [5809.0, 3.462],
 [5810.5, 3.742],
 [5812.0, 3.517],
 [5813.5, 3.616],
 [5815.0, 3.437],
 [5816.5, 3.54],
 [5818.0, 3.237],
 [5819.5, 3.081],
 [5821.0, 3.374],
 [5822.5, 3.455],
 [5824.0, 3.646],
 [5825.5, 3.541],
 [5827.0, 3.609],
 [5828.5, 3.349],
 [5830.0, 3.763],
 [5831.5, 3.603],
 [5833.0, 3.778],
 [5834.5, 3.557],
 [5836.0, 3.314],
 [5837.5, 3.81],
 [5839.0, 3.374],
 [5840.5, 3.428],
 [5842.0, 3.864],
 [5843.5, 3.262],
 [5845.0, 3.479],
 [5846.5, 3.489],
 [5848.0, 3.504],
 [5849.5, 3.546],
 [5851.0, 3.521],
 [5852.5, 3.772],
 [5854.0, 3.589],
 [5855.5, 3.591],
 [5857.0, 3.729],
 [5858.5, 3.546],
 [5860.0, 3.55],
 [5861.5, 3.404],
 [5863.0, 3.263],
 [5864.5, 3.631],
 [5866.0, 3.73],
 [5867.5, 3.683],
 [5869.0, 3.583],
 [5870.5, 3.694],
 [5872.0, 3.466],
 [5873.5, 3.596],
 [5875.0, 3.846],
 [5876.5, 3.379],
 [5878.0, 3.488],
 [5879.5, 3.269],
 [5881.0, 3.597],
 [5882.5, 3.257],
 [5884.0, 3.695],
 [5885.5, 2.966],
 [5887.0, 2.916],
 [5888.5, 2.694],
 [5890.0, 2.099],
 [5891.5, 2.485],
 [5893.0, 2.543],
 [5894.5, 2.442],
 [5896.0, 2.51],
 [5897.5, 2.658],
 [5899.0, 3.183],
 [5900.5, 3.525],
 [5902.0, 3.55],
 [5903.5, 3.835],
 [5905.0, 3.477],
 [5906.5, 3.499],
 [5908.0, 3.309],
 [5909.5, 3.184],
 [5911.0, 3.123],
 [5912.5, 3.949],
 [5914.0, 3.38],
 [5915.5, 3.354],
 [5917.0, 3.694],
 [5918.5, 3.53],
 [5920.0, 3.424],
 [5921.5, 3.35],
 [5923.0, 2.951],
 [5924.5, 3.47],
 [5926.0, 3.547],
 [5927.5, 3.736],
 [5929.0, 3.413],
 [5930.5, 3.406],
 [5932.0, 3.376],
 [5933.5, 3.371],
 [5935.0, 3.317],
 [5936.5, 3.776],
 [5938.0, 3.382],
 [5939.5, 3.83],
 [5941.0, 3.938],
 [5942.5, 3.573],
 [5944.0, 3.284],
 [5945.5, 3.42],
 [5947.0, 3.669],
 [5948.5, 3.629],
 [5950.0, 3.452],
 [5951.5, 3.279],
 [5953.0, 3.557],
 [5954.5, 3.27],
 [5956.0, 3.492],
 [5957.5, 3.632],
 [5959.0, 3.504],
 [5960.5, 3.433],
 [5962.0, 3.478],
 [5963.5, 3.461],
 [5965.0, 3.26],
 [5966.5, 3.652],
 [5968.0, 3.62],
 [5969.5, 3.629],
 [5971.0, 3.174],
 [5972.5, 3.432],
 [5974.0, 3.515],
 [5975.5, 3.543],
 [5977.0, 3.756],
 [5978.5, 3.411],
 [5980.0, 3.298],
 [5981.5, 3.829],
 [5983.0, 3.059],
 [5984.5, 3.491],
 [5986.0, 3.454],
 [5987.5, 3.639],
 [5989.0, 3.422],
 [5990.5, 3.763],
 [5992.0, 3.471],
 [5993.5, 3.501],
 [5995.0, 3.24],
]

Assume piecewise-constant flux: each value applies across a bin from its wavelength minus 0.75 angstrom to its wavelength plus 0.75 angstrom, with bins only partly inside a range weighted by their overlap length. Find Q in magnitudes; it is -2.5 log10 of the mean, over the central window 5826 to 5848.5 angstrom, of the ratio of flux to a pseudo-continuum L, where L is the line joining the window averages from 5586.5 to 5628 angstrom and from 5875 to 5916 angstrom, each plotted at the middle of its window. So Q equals -0.12 mag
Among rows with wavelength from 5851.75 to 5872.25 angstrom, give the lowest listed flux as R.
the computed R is 3.263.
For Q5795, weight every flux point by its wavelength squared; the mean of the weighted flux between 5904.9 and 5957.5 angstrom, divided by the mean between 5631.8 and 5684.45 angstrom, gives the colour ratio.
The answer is 1.15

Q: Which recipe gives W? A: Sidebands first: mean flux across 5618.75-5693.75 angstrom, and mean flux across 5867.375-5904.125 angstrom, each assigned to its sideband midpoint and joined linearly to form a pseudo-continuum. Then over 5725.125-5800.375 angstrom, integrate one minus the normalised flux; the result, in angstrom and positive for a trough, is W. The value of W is -4.12 angstrom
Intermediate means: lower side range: 3.32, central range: 3.44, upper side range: 3.19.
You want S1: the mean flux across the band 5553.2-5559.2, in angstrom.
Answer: 3.5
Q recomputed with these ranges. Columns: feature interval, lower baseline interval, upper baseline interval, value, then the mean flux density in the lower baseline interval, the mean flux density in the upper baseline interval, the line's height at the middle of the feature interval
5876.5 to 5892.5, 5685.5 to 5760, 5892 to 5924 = 0.07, 3.38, 3.26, 3.27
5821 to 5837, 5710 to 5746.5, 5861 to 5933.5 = -0.06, 3.42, 3.32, 3.36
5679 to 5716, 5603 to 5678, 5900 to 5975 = 0.01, 3.31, 3.48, 3.35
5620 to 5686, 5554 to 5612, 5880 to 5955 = 0.00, 3.33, 3.32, 3.33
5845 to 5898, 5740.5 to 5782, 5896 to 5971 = 0.04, 3.42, 3.45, 3.44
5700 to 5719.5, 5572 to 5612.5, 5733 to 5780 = 0.04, 3.32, 3.43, 3.4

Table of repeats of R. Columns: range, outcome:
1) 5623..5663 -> 2.871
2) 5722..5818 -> 2.98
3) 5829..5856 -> 3.262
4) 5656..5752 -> 2.854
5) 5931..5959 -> 3.27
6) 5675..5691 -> 3.086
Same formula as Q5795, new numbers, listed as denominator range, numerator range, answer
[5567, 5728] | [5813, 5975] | 1.13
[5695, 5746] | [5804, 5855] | 1.08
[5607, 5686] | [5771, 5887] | 1.13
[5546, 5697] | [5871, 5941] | 1.10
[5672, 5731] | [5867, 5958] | 1.08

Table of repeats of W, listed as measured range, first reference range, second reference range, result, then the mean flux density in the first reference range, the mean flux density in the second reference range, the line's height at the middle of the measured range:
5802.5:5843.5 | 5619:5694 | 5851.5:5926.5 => -2.5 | 3.32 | 3.34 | 3.33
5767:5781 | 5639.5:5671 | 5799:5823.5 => 0.2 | 3.3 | 3.55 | 3.49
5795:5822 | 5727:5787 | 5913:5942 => -0.9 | 3.41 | 3.49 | 3.44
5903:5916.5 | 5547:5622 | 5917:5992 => 0.1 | 3.31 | 3.49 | 3.47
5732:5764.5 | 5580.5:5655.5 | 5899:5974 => -0.4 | 3.3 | 3.48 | 3.37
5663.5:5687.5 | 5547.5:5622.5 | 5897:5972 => 0.2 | 3.31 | 3.46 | 3.35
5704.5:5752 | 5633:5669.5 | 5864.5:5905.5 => -1.6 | 3.32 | 3.23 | 3.29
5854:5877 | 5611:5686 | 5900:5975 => -1.0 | 3.3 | 3.48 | 3.44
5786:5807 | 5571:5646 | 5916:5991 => -1.4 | 3.3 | 3.49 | 3.4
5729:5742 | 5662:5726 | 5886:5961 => -0.6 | 3.34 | 3.33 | 3.33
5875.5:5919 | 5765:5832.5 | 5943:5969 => 3.7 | 3.5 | 3.48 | 3.49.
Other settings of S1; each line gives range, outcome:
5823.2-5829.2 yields 3.54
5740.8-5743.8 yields 3.43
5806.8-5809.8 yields 3.4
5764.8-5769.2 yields 3.56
